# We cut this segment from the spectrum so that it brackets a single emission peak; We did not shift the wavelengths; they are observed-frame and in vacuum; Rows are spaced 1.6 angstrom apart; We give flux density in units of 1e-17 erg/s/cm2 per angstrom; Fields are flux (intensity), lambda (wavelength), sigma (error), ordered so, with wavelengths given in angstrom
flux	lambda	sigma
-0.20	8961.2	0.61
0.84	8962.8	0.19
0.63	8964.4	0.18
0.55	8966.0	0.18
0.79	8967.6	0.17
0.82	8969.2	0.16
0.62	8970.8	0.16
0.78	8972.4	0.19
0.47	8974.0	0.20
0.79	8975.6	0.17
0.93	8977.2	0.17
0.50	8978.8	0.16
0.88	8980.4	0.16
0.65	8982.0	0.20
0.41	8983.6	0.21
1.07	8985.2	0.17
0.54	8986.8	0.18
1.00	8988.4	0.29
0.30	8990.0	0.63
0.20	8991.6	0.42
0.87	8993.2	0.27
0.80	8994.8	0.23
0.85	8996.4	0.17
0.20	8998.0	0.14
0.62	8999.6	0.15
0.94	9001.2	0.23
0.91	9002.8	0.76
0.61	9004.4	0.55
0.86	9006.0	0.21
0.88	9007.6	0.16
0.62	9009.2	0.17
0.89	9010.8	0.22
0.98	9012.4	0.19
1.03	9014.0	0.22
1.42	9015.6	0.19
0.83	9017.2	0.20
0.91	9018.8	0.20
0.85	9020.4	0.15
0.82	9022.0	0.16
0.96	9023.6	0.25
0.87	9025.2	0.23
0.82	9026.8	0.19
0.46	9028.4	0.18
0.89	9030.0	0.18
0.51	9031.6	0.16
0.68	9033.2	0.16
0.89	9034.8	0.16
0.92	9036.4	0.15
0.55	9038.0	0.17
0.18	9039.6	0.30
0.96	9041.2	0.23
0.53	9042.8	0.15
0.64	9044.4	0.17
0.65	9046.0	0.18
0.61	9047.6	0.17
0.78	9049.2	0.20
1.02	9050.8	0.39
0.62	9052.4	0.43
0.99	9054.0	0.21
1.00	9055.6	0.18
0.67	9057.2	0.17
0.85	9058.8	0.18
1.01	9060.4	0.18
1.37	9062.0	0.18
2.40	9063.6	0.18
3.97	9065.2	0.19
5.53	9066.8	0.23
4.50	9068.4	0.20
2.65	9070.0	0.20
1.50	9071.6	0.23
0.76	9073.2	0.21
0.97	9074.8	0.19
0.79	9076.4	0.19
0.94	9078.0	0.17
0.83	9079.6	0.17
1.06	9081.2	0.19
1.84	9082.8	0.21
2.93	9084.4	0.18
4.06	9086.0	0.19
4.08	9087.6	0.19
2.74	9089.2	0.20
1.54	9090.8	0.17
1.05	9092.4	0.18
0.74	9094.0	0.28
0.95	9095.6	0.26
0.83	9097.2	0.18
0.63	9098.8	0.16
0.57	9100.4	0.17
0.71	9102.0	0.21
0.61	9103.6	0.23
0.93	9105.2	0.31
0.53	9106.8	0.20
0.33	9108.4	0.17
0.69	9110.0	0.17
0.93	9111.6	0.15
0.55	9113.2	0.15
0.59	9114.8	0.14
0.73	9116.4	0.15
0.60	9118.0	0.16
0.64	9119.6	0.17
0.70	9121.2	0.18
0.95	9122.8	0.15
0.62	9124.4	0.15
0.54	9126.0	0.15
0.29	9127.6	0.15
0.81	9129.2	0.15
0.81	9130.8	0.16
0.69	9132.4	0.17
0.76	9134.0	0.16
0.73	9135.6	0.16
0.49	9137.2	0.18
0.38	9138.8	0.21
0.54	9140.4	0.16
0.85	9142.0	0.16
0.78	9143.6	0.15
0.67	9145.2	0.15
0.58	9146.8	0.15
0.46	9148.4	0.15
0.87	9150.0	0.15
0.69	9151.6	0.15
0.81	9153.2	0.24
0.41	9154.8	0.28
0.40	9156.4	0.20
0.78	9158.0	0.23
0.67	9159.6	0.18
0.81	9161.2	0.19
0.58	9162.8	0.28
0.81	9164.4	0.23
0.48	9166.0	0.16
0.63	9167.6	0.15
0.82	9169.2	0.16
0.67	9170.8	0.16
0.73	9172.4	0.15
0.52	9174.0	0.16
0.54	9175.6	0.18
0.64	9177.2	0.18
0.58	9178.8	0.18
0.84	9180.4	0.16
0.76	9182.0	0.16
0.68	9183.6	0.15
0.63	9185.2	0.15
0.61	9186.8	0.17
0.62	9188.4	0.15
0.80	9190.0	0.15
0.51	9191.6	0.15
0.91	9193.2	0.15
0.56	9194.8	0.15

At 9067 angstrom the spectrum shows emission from [S II] 6716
